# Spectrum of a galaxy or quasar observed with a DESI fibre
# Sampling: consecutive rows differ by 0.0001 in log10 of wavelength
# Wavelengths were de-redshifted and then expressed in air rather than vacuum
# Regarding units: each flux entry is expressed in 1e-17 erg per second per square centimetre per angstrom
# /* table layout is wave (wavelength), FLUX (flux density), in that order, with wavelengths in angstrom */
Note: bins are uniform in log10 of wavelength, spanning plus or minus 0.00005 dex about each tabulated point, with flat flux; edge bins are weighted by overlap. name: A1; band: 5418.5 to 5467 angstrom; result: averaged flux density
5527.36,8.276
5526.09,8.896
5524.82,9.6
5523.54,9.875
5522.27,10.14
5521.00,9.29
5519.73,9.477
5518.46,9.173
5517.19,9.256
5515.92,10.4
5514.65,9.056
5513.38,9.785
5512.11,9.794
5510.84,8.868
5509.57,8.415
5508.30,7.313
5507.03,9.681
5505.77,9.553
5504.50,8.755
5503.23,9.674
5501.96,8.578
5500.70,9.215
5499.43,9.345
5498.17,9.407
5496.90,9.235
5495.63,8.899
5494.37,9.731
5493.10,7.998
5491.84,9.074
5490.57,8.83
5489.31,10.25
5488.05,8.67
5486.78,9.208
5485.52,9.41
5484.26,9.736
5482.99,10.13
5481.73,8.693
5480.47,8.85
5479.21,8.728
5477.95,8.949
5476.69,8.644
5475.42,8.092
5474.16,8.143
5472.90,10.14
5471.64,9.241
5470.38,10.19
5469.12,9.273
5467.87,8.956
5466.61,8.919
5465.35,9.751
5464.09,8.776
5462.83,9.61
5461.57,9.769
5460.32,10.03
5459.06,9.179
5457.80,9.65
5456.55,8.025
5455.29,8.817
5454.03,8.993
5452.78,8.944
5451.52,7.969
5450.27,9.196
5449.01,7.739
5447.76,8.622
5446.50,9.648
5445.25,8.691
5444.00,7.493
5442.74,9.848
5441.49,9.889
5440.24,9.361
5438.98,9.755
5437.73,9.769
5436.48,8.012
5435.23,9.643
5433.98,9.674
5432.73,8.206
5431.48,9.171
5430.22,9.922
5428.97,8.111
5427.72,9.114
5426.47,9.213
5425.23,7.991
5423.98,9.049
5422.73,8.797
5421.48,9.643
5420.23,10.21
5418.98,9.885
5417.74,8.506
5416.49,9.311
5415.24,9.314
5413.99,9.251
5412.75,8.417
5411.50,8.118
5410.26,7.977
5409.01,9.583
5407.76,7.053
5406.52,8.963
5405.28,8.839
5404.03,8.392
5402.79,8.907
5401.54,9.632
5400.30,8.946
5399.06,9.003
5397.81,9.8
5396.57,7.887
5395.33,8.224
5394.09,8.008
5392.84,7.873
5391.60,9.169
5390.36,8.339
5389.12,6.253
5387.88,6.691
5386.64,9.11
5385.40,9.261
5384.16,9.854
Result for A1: 9.1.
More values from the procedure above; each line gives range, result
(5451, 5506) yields 9.14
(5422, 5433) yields 8.87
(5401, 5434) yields 8.92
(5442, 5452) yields 8.68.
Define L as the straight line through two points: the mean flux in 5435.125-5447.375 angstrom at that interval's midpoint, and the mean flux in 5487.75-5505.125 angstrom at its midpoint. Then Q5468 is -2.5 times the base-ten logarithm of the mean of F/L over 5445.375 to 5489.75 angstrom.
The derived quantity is 0.01 mag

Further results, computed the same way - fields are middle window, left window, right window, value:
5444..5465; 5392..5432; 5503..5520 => 0.007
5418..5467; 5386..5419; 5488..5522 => -0.036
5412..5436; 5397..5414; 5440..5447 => -0.021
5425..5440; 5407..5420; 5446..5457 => -0.044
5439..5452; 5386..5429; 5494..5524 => 0.001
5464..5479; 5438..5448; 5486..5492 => 0.015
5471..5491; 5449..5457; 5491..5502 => -0.025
